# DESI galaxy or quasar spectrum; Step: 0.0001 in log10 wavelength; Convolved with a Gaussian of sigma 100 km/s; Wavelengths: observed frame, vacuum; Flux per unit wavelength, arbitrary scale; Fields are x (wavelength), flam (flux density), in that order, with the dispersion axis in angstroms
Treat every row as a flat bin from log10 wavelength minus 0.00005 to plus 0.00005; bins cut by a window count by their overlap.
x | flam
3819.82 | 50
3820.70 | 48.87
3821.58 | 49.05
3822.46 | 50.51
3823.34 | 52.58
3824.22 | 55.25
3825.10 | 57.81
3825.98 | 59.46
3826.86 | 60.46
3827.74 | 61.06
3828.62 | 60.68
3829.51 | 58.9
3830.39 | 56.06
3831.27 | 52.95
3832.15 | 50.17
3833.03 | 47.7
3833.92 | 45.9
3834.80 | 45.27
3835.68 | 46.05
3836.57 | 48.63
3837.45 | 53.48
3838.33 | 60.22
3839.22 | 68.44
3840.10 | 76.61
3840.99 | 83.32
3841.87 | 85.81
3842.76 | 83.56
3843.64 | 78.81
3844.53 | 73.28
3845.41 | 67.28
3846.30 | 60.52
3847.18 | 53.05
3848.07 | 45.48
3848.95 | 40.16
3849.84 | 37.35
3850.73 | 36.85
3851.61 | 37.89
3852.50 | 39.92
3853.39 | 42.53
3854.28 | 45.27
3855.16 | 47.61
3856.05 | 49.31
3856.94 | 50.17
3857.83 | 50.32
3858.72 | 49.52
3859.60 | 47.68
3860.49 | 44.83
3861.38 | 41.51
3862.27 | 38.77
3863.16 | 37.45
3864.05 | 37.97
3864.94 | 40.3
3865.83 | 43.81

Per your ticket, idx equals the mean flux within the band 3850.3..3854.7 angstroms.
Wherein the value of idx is 40.5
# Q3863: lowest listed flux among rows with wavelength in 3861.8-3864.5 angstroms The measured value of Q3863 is 37.45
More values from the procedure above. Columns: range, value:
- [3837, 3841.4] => 53.48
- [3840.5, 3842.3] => 83.32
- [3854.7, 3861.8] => 41.51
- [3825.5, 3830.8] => 56.06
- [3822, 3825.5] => 50.51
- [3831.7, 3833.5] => 47.7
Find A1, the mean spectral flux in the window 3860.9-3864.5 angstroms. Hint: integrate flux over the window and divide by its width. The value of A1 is 39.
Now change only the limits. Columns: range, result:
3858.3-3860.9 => 47.5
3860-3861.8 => 43.3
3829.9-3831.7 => 54.8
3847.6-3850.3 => 41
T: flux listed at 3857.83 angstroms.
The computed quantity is 50.32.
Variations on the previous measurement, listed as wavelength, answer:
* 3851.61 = 37.89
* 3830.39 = 56.06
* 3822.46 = 50.51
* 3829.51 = 58.9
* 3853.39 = 42.53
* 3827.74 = 61.06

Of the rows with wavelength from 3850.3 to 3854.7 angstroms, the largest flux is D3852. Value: 45.27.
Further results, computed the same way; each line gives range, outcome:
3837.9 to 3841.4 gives 83.32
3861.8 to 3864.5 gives 38.77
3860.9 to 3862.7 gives 41.51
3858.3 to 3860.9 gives 49.52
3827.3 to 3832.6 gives 61.06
